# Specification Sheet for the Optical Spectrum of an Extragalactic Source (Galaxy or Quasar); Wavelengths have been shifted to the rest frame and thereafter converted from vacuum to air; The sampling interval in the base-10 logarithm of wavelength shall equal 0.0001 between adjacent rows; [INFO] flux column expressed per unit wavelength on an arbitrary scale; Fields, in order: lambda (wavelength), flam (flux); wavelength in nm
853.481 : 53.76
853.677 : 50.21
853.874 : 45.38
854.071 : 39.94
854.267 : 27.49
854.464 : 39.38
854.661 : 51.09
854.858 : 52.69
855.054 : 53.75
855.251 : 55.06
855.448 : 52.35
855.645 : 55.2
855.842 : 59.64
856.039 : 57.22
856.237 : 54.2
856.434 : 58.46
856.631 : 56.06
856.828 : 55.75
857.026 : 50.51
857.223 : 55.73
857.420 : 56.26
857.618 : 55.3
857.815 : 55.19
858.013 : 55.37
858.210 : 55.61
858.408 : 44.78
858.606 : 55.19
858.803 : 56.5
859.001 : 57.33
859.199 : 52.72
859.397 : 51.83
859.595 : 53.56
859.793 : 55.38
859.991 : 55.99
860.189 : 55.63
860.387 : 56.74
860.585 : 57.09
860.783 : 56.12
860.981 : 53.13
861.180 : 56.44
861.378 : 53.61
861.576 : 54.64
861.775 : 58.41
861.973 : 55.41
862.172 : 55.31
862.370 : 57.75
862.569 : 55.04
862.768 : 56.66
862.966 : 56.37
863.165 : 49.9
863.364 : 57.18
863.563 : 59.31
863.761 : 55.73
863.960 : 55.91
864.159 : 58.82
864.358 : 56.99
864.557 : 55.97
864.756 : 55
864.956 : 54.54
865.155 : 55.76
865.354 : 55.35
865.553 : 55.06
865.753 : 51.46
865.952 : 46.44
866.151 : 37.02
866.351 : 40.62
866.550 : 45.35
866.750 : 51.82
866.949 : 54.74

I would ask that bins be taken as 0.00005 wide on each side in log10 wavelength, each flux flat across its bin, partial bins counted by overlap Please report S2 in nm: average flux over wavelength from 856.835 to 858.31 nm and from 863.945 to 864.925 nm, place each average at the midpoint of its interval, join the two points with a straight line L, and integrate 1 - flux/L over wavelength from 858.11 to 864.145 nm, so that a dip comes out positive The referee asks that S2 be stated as 0.049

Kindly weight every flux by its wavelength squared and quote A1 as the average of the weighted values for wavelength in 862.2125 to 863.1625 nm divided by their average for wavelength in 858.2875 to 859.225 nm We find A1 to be 1.05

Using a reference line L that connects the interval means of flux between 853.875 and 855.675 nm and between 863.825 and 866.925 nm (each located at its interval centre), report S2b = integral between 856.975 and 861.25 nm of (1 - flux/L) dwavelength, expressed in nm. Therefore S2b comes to -0.50 nm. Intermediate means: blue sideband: 47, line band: 54.7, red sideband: 51.9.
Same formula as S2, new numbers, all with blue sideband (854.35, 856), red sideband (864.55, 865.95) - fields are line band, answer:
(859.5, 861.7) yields -0.09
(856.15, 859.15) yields -0.11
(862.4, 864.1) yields -0.07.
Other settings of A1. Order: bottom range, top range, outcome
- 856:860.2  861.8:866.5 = 1.00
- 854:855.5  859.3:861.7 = 1.20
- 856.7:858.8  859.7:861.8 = 1.04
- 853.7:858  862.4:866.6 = 1.05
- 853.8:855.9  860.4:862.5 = 1.18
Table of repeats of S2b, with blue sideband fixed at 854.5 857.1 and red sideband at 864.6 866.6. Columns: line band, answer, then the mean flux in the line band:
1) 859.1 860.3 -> -0.036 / 54.2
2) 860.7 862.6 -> -0.142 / 55.6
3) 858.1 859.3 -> -0.014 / 53.7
